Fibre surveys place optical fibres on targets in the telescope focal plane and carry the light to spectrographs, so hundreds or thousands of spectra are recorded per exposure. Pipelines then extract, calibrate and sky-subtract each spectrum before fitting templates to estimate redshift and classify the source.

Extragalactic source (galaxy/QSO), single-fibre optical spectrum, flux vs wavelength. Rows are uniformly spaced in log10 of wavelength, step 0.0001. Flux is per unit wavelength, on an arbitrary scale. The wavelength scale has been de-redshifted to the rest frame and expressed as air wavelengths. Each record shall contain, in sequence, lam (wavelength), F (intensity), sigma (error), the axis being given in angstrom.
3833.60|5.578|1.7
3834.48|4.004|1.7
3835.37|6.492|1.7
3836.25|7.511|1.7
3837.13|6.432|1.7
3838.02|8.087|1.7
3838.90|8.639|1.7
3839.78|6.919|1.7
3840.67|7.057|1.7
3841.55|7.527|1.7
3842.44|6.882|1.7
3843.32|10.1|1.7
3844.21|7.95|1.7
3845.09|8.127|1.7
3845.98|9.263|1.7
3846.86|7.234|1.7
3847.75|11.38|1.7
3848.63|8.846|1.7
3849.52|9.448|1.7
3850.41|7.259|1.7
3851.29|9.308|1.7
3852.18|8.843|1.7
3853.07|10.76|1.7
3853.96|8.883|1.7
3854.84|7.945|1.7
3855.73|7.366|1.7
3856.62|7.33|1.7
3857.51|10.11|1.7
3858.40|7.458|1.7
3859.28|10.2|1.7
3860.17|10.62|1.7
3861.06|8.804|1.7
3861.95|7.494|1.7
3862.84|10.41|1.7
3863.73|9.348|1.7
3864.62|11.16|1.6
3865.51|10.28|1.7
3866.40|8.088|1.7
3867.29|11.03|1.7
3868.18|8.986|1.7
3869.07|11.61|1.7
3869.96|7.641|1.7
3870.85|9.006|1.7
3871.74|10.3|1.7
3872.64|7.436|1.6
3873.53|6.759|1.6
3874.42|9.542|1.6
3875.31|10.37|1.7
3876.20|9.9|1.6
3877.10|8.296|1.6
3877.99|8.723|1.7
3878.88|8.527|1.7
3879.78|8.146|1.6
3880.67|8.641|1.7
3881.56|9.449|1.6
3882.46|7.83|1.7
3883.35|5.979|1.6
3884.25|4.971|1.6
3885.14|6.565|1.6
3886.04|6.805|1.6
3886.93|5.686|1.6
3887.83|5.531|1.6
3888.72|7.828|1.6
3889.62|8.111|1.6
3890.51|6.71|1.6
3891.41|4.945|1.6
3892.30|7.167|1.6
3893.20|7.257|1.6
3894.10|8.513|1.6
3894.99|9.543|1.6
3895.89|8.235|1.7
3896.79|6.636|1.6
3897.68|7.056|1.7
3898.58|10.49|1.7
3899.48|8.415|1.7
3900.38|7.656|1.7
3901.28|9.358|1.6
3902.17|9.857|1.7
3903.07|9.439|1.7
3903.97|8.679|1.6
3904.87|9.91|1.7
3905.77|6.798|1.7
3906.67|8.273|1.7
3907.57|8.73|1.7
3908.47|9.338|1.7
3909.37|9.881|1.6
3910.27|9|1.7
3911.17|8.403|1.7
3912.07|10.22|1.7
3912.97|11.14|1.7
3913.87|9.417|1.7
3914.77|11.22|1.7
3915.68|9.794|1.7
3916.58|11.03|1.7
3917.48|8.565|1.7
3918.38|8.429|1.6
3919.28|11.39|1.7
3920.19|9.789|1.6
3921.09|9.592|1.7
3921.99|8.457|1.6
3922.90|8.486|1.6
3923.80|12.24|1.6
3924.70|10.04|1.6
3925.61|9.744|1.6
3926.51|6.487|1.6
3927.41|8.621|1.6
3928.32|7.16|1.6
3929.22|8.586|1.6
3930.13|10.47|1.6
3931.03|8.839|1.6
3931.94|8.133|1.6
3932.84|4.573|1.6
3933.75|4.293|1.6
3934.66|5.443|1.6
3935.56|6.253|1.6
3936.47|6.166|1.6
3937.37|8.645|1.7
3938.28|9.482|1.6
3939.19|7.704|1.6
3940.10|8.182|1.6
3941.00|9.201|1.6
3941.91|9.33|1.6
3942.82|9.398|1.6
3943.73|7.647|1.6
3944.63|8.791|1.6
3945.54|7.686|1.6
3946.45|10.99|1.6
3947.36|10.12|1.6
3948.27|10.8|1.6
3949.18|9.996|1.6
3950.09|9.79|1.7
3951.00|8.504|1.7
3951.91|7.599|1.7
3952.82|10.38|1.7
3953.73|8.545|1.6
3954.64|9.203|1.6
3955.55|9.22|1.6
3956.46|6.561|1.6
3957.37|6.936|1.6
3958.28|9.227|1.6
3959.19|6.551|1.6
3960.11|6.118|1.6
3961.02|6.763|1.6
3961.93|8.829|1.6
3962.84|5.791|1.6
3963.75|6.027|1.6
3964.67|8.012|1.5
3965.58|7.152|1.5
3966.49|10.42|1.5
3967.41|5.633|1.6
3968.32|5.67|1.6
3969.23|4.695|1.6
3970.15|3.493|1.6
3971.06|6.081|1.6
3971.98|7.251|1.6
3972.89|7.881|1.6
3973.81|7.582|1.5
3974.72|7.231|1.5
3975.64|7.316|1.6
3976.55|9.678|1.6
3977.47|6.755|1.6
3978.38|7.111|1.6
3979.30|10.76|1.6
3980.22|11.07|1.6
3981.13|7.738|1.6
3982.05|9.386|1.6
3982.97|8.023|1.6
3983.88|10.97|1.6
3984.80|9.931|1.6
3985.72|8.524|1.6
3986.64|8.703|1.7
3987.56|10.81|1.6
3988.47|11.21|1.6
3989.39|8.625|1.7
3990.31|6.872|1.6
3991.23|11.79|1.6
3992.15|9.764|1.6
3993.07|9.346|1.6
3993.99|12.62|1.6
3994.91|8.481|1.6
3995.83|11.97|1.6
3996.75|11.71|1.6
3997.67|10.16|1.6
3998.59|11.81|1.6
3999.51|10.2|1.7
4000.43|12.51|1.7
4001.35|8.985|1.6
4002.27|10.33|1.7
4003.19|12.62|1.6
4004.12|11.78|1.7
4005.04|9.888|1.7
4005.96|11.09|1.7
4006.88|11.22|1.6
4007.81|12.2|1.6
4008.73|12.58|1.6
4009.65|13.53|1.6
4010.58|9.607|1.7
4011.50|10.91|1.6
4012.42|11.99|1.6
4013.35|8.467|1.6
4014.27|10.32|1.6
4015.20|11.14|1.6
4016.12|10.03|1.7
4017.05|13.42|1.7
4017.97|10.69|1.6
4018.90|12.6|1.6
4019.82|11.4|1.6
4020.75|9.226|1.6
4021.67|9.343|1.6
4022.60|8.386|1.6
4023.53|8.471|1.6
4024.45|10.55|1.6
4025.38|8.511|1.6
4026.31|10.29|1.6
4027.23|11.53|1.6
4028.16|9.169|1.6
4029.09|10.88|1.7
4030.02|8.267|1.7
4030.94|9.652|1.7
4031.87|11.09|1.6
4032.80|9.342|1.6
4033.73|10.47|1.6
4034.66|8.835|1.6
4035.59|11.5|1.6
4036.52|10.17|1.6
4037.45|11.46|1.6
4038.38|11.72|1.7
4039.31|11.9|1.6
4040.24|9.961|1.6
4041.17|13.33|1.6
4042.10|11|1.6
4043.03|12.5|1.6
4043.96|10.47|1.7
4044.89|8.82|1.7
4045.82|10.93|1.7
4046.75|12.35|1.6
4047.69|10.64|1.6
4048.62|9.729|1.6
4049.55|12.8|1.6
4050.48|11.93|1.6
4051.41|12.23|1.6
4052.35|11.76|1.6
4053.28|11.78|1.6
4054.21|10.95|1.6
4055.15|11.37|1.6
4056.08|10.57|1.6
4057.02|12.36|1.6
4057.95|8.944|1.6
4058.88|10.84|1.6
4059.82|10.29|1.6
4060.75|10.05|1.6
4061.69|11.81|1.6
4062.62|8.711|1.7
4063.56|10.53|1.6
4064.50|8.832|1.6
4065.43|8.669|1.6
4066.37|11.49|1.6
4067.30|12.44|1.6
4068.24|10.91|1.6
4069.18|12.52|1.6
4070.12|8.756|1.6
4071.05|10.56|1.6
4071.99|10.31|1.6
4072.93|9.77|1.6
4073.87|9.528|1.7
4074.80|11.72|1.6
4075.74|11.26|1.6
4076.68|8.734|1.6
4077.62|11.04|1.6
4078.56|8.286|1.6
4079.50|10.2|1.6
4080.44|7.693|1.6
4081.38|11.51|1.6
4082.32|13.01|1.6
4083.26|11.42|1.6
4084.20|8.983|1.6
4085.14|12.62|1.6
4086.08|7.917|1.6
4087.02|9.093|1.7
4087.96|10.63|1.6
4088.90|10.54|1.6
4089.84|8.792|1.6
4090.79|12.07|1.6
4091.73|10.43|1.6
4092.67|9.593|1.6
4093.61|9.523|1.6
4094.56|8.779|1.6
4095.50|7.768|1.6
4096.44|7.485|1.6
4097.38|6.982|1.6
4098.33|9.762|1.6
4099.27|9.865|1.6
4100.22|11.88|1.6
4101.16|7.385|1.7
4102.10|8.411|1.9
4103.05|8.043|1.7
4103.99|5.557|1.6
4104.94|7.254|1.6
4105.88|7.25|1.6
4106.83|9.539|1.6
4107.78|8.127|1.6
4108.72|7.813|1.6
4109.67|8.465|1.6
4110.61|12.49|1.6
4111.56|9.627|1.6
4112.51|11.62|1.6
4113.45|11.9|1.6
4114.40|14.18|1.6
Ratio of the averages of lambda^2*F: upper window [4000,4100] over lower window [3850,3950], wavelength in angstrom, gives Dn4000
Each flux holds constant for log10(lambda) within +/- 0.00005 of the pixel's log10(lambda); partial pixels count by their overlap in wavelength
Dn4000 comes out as 1.31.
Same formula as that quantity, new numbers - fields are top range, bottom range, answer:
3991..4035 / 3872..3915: 1.36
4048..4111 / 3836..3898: 1.33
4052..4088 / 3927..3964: 1.37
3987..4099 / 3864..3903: 1.37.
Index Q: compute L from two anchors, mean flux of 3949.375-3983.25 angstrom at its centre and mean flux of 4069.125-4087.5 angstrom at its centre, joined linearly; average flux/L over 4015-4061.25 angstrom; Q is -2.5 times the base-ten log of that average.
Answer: -0.15 mag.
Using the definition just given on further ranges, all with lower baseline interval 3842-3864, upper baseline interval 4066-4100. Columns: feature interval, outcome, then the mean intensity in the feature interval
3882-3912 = 0.15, 7.9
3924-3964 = 0.14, 8.19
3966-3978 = 0.34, 6.9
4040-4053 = -0.15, 11.4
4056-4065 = -0.04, 10.3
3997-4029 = -0.11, 10.7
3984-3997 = -0.05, 10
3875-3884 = 0.06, 8.47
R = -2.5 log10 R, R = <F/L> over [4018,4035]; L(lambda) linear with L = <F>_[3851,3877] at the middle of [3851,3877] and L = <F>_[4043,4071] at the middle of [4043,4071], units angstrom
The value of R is 0.07 mag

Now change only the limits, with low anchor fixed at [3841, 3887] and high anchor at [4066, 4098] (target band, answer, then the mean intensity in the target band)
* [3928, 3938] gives 0.26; 7.18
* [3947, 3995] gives 0.12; 8.37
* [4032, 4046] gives -0.11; 10.8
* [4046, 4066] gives -0.10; 10.8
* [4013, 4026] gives -0.06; 10.2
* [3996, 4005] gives -0.16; 11.1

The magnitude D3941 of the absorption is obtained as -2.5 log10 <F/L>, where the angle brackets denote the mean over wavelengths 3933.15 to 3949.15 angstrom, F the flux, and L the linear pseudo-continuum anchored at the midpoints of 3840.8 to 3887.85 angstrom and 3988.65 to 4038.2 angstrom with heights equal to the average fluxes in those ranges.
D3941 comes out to 0.166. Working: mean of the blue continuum 8.62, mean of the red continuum 10.5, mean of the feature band 8.26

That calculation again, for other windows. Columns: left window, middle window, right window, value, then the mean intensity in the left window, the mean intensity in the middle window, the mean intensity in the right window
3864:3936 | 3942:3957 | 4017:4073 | 0.021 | 8.53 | 9.07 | 10.6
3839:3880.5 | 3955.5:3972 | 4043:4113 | 0.357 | 8.88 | 6.8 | 10.1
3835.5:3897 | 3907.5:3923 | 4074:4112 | -0.128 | 8.34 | 9.65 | 9.44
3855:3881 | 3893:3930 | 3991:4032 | 0.054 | 9.08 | 9.09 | 10.7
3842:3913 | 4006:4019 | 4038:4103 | -0.150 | 8.56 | 11.3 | 10.4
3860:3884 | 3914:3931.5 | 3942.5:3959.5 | -0.060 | 9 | 9.41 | 8.86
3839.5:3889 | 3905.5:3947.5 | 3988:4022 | 0.092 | 8.54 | 8.77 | 10.8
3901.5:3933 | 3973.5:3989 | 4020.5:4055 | 0.109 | 9.21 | 9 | 10.6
